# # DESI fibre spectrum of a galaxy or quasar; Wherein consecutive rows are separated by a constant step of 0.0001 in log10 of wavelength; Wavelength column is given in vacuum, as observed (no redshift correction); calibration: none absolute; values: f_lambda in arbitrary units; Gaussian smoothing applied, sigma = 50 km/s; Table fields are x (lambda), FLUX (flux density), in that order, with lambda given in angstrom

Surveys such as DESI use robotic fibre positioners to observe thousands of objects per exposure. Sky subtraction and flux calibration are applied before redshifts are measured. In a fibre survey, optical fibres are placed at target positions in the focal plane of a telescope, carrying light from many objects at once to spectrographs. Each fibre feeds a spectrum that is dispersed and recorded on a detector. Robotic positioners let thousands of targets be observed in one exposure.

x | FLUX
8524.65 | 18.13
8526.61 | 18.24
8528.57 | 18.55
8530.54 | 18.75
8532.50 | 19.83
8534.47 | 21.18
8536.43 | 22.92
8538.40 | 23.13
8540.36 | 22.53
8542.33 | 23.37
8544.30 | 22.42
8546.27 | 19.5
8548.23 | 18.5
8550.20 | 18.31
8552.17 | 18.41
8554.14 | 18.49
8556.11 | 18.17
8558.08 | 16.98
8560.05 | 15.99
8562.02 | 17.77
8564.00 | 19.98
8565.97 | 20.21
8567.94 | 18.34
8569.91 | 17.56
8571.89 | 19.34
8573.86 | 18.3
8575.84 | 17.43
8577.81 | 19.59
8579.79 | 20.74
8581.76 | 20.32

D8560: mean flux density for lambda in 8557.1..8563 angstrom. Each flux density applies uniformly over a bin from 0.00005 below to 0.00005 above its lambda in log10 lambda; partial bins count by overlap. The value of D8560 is 16.9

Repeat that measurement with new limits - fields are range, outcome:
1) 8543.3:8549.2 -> 20.2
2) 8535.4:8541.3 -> 22.9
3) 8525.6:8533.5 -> 18.8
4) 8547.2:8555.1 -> 18.4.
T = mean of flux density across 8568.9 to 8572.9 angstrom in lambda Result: 18.5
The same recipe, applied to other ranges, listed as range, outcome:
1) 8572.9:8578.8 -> 18.4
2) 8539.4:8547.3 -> 21.9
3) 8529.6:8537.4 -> 20.7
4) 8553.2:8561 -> 17.4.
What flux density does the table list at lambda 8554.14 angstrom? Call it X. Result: 18.49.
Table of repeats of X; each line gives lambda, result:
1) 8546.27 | 19.5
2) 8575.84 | 17.43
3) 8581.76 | 20.32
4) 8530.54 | 18.75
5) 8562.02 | 17.77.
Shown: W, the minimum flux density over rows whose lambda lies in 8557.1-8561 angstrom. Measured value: 15.99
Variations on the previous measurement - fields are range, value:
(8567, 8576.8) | 17.43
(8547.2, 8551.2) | 18.31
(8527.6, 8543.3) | 18.55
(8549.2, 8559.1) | 16.98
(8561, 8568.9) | 17.77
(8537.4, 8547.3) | 19.5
